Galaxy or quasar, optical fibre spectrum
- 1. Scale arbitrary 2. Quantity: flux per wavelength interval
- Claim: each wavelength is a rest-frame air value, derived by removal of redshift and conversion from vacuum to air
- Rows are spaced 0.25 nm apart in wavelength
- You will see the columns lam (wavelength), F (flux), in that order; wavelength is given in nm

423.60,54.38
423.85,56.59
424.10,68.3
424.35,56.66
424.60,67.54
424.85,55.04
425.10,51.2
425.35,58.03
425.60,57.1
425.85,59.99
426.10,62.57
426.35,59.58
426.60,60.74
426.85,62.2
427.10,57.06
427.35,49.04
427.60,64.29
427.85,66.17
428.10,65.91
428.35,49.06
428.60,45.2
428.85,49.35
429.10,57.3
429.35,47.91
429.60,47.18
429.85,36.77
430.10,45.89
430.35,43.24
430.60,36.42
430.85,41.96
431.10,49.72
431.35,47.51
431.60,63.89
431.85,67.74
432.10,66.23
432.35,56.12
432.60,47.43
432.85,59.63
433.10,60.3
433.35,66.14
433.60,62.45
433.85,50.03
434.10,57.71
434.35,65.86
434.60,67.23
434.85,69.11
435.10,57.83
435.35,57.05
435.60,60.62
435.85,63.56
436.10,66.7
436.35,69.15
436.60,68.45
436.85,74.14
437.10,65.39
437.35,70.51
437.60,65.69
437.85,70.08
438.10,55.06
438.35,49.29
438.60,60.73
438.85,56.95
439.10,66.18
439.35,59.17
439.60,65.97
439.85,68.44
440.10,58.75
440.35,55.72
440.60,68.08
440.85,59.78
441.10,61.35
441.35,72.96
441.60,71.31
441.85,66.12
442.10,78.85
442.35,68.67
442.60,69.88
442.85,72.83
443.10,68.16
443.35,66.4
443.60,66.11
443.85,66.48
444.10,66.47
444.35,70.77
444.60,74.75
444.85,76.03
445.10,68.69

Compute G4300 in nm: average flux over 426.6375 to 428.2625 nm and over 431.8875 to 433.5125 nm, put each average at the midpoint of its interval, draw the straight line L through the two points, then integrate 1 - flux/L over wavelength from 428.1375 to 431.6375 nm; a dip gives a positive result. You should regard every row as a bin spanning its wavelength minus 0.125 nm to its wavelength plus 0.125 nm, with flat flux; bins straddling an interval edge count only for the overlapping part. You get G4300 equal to 0.750 nm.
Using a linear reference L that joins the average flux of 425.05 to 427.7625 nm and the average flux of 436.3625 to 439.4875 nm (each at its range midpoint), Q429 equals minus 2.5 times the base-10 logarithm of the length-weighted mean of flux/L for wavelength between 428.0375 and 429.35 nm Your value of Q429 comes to 0.144 mag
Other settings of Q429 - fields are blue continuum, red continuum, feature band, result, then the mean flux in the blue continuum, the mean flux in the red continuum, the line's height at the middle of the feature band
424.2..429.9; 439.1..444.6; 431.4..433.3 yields 0.00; 56.2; 66.9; 60.1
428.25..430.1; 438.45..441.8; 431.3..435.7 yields -0.13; 47.4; 63.4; 53.7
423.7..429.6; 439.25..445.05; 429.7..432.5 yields 0.20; 57.5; 67.6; 60.4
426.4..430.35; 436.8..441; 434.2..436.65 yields -0.08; 53.4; 62.7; 59.6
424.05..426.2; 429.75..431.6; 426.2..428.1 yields -0.12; 59.3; 44.6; 53.9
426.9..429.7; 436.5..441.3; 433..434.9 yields -0.05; 54.7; 63.3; 59.3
